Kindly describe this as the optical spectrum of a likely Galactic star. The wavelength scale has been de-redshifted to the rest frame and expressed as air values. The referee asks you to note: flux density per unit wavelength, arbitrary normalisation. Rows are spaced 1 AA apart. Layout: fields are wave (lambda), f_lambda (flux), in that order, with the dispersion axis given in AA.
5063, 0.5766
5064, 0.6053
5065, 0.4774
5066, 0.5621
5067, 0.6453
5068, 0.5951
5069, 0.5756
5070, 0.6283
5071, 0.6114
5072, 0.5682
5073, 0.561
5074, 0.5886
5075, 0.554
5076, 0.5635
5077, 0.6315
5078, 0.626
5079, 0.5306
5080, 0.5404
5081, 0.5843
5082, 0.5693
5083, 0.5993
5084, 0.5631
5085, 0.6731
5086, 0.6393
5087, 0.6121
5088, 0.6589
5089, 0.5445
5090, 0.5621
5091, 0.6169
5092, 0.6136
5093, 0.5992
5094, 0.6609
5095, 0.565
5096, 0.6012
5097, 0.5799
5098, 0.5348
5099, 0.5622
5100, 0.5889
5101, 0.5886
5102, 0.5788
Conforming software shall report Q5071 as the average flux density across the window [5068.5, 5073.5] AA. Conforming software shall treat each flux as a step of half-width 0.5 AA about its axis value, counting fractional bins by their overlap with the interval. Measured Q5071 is 0.589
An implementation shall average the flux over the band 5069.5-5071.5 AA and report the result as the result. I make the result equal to 0.62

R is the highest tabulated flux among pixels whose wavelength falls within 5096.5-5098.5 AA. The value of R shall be 0.5799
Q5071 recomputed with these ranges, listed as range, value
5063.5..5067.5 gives 0.573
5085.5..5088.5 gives 0.637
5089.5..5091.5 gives 0.59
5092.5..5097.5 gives 0.601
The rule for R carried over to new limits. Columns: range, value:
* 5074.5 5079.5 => 0.6315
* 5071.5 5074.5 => 0.5886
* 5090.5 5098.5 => 0.6609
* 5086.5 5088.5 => 0.6589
